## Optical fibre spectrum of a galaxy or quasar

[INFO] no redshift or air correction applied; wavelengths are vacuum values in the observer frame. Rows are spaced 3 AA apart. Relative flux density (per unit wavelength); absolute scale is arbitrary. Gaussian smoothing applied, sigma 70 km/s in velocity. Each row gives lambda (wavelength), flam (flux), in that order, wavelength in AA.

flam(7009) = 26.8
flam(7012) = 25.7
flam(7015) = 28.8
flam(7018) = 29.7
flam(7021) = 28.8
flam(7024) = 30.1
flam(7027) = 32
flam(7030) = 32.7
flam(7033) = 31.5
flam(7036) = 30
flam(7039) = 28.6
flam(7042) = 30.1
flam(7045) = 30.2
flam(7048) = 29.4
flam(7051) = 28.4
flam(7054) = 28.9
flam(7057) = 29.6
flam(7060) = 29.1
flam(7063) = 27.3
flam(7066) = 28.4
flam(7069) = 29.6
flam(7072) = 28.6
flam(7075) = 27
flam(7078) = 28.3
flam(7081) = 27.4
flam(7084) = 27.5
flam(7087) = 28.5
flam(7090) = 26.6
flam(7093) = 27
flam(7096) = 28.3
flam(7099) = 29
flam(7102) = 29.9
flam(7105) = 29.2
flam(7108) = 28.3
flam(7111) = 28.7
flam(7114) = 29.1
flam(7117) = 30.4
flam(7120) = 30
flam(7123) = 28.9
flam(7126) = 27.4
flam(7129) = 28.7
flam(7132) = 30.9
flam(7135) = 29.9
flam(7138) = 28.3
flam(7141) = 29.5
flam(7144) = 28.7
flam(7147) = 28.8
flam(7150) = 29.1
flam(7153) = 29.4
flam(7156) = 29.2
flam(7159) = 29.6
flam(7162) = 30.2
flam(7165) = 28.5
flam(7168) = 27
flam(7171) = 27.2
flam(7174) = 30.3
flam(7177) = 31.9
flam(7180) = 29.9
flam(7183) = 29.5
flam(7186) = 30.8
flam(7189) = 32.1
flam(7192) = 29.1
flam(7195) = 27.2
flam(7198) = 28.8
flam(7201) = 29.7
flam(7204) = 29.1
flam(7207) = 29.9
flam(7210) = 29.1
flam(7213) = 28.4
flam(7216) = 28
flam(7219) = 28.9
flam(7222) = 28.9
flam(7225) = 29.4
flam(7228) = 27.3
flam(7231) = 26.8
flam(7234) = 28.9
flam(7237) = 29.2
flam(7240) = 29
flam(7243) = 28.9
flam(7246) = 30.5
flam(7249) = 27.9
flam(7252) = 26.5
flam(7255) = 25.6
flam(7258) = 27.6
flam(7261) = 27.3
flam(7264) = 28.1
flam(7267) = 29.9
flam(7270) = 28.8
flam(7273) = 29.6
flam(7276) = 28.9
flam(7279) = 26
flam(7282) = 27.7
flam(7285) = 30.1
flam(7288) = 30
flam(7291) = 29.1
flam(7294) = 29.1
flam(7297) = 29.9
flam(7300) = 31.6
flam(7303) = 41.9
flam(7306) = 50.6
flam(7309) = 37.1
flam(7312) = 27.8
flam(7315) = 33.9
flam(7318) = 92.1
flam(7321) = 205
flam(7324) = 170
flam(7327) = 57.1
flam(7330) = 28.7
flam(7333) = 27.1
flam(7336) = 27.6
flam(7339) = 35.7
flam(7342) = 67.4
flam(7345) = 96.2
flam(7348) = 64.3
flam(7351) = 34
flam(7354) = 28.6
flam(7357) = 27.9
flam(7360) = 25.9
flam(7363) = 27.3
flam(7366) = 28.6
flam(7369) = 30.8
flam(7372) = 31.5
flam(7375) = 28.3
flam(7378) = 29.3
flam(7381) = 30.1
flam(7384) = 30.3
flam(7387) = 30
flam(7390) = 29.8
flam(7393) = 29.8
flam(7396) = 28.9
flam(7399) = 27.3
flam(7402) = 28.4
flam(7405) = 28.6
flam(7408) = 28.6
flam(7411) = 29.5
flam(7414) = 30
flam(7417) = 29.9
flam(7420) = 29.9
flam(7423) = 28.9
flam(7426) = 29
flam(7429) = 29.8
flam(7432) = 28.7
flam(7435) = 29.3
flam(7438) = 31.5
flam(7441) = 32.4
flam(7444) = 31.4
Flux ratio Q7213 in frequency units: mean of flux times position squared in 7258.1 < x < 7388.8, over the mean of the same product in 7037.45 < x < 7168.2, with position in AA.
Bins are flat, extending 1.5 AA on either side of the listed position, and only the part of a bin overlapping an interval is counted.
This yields 1.6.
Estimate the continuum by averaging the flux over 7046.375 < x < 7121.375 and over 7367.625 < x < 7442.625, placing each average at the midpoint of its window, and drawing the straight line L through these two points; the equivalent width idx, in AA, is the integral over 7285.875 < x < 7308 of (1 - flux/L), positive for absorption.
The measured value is -4.0 AA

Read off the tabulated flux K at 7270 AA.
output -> 28.8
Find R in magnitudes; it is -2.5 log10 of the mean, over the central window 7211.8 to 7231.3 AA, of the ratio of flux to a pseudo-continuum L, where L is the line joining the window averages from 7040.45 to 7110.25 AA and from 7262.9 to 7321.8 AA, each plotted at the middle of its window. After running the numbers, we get 0.299 mag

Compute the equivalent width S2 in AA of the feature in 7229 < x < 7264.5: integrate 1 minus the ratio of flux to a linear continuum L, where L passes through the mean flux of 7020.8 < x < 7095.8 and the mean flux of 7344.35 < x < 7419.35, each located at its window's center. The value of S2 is 3.5 AA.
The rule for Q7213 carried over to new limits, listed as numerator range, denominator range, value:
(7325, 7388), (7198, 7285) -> 1.40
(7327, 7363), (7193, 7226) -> 1.52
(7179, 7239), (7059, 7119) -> 1.06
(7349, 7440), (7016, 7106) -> 1.12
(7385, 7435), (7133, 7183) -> 1.07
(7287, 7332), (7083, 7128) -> 2.21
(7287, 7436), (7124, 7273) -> 1.49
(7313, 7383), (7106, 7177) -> 1.92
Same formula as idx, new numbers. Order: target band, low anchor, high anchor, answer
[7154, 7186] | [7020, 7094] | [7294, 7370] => 7.7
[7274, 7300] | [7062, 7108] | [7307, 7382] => 9.8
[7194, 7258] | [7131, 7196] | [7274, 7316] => 4.9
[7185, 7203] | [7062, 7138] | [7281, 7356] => 4.4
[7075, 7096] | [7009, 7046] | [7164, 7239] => 1.4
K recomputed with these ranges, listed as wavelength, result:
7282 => 27.7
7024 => 30.1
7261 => 27.3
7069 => 29.6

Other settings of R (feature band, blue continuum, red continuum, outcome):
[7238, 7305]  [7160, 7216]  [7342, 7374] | 0.19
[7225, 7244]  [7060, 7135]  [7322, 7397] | 0.26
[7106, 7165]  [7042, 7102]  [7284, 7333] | 0.23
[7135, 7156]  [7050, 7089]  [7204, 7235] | -0.02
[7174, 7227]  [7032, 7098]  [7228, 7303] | -0.02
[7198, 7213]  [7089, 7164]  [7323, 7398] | 0.13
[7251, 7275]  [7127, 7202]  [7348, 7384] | 0.08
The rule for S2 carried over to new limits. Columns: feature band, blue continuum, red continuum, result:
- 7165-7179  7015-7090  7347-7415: 0.3 AA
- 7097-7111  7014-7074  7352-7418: 0.2 AA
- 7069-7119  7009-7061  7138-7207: 1.8 AA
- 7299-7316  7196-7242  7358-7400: -5.0 AA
